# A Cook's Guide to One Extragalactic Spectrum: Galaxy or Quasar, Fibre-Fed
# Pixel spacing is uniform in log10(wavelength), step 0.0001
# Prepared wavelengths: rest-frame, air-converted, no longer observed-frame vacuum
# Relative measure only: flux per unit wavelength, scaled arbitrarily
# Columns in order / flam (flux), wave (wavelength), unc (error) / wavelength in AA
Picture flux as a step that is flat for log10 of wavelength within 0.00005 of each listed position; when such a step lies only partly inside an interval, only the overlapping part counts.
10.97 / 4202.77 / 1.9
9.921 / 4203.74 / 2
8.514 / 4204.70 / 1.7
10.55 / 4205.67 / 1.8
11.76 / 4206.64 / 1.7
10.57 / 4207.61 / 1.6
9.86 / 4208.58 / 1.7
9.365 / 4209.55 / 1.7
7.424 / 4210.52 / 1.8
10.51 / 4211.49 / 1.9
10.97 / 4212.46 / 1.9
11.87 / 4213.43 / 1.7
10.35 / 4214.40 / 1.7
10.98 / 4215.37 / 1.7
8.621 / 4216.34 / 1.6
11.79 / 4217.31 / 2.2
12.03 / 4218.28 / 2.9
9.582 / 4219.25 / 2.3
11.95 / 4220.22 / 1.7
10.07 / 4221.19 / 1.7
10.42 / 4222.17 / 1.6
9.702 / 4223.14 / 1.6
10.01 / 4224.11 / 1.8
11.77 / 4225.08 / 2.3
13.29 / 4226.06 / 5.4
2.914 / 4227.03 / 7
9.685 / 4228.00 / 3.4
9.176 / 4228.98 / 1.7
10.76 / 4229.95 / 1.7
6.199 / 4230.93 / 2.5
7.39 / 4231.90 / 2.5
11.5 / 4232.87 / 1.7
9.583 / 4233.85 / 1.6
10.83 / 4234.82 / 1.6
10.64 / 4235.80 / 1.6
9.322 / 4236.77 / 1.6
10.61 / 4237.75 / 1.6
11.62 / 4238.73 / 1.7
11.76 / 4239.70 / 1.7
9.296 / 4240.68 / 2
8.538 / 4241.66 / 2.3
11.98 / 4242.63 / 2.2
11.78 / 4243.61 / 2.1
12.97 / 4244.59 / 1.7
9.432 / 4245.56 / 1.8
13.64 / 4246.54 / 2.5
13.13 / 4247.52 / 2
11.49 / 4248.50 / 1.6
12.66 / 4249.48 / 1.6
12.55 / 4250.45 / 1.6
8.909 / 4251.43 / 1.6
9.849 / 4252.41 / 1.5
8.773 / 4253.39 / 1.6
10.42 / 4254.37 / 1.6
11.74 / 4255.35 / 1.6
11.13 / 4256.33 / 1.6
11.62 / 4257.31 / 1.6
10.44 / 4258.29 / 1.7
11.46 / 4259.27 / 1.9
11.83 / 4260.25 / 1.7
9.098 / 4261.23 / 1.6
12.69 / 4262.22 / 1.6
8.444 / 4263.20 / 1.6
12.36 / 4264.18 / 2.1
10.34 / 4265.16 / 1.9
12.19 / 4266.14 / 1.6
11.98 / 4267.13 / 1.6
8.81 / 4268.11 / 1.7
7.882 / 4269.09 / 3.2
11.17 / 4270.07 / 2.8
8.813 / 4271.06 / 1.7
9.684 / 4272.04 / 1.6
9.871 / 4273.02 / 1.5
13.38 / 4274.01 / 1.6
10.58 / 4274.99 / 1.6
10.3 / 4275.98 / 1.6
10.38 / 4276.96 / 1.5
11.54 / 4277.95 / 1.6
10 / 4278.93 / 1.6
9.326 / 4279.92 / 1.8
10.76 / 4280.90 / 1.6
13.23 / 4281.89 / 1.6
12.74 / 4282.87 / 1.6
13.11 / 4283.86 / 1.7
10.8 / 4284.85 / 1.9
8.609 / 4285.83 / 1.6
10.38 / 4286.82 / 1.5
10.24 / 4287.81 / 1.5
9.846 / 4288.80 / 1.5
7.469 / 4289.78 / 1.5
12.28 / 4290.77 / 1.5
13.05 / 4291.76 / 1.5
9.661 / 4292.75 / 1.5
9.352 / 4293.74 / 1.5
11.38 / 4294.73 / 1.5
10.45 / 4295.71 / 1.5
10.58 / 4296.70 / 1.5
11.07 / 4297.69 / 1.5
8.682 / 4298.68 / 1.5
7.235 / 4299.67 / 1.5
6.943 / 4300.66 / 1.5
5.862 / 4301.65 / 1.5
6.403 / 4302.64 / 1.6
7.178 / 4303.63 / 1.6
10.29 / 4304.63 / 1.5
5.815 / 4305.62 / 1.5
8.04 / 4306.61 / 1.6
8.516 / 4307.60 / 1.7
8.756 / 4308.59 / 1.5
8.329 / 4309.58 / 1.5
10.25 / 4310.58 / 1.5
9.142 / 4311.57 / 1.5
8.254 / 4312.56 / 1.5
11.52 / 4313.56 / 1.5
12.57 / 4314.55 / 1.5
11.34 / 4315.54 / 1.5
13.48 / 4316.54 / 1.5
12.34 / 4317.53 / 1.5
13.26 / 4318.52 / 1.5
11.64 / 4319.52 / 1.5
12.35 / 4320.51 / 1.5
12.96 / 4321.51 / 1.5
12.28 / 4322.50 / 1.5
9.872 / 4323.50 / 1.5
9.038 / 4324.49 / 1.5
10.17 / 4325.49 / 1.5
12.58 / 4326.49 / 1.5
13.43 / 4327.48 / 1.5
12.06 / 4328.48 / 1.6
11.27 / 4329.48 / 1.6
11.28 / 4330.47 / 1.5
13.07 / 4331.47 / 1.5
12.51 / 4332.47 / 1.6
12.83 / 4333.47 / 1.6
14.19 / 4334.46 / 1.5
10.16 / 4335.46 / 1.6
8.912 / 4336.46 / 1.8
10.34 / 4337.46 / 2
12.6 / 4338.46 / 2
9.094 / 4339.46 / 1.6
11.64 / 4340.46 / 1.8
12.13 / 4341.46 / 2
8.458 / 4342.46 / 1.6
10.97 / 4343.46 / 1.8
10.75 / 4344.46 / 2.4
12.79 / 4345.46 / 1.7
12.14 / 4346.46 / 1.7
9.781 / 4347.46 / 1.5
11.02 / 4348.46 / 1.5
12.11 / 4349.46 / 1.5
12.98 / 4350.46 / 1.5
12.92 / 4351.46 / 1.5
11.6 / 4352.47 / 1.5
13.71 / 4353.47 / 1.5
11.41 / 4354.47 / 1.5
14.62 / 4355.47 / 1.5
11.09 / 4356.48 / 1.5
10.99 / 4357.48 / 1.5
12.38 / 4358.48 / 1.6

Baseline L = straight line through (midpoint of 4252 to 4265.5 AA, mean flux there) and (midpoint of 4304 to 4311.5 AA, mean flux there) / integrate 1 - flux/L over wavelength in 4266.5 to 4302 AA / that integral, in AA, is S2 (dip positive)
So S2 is -2.3 AA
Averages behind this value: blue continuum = 10.7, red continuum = 8.57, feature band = 10.2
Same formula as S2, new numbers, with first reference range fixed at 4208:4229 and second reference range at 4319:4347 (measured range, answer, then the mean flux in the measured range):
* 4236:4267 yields -1.55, 11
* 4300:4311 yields 3.28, 7.82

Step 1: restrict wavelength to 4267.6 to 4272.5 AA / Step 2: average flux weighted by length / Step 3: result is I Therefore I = 9.29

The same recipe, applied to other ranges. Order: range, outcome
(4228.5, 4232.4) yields 8.41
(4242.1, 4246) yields 11.6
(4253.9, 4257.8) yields 11.2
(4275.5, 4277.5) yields 10.4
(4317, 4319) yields 12.9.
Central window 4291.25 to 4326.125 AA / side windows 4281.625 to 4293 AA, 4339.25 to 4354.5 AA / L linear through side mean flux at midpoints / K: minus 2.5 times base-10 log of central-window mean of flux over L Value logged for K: 0.12 mag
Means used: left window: 10.9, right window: 11.5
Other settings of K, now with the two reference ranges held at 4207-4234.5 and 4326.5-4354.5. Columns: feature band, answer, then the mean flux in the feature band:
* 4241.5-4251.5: -0.142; 11.8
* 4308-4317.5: 0.080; 10.5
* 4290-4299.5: 0.051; 10.5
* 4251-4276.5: 0.004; 10.5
